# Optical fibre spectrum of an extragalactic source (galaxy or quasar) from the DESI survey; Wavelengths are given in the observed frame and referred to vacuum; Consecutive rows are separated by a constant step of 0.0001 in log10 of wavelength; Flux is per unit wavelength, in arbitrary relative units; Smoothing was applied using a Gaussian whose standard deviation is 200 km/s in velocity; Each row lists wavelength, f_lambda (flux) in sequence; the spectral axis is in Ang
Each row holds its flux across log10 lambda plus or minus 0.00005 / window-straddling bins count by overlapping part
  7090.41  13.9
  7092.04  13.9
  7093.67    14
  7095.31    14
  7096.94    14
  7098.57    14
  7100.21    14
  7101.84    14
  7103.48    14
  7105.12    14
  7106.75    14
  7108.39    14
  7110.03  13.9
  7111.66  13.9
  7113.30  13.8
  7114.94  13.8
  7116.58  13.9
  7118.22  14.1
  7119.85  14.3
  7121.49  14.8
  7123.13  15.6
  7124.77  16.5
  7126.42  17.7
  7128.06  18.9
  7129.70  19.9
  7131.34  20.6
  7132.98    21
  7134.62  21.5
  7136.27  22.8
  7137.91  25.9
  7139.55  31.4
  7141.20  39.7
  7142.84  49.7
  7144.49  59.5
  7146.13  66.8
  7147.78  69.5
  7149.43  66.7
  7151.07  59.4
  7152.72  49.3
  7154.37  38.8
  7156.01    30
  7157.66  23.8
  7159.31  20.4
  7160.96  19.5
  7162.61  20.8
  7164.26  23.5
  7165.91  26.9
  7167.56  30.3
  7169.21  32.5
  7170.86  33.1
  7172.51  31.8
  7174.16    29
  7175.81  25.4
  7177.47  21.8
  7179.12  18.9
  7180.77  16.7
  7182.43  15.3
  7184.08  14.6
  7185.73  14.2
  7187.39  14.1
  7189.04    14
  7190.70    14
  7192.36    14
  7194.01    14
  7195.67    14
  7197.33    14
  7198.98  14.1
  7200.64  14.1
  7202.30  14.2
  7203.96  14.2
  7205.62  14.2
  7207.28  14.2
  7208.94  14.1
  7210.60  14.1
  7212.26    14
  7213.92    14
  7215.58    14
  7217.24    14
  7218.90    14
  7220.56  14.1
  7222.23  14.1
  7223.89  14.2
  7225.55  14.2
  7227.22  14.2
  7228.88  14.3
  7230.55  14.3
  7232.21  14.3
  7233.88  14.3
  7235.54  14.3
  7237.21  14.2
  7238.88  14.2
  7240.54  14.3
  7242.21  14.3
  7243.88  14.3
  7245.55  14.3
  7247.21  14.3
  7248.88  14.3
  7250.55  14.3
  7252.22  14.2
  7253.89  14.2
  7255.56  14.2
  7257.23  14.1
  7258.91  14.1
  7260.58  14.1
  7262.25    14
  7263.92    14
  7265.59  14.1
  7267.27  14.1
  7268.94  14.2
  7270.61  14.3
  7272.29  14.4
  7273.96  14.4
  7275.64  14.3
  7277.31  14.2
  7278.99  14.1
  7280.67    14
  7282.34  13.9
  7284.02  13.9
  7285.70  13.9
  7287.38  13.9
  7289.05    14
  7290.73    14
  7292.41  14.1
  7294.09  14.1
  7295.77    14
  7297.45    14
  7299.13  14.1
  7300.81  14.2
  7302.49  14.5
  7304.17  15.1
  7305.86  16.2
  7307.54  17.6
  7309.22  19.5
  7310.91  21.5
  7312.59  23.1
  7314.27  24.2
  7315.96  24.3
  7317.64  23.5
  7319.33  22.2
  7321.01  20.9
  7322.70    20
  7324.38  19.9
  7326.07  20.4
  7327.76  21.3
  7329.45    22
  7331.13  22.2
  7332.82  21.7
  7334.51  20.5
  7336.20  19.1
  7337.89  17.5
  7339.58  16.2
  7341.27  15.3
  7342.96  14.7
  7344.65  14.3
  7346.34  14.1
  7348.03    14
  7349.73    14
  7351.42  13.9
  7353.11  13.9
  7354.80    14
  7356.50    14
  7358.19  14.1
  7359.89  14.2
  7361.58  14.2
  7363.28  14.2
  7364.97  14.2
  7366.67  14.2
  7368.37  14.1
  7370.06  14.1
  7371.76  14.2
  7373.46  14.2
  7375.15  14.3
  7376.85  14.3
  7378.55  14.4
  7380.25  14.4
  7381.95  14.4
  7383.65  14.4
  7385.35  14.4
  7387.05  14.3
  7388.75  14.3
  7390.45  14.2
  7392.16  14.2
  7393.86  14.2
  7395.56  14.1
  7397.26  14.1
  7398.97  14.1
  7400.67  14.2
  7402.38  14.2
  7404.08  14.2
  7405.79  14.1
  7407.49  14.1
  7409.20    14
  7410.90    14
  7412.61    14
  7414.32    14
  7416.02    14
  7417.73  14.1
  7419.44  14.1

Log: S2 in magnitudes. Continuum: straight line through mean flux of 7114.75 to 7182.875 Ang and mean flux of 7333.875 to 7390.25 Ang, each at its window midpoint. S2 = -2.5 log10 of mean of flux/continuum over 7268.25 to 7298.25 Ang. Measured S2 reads 0.39 mag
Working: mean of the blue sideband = 29.3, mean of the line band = 14.1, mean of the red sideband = 14.7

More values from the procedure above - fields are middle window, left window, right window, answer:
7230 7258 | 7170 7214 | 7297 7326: 0.25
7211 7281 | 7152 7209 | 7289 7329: 0.35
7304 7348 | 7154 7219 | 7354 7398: -0.25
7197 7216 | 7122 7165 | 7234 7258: 0.46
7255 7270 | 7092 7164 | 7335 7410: 0.35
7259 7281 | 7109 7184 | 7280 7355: 0.38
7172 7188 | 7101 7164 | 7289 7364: 0.23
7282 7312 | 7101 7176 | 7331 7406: 0.22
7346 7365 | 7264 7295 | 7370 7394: 0.01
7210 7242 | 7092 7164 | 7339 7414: 0.43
